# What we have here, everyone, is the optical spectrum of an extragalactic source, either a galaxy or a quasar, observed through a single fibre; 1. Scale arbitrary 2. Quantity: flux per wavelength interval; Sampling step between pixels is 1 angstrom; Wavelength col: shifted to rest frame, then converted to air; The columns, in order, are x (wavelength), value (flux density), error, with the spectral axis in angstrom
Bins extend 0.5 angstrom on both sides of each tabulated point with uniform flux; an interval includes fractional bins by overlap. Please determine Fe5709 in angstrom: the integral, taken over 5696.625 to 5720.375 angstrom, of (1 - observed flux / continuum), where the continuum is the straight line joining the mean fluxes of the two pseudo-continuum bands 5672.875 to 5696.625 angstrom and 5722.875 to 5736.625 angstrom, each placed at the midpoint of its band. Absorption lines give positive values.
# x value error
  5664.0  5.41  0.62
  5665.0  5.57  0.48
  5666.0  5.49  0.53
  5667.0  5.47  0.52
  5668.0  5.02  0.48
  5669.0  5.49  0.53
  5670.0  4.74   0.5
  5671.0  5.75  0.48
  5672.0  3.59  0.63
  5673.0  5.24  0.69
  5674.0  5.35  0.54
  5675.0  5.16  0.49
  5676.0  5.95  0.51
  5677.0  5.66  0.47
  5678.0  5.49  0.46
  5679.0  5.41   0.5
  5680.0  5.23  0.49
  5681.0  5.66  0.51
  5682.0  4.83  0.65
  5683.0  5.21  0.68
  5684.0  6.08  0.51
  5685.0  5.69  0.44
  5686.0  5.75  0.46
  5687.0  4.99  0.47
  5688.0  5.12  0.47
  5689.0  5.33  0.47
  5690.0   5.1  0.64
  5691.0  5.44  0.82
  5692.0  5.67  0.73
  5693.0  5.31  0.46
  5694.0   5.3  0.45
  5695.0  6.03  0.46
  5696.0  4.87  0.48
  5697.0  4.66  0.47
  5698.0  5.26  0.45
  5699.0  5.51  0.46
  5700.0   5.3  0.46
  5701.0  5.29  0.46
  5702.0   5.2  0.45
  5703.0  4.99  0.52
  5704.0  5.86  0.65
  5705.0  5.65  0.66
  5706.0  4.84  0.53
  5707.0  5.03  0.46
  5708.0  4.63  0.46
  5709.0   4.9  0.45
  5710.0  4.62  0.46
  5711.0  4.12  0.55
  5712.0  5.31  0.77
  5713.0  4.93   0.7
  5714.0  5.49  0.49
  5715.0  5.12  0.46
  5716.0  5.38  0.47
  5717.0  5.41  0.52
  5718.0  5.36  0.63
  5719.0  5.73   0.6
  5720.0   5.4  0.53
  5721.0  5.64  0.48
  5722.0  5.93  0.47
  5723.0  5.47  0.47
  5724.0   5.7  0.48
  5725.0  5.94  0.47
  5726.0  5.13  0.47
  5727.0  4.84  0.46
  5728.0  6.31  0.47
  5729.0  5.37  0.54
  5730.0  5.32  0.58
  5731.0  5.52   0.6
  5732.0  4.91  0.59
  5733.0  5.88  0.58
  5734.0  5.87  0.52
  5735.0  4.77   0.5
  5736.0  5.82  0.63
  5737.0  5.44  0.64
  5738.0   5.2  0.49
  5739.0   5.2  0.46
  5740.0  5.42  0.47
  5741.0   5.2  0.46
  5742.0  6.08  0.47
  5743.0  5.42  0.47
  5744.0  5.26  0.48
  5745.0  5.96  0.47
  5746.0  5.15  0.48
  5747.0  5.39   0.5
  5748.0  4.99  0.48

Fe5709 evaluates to 1.2 angstrom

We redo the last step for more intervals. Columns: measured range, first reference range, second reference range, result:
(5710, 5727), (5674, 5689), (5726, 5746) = 0.3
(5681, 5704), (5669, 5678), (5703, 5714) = -1.0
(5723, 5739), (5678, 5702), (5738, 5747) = -0.1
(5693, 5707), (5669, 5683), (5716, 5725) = 0.4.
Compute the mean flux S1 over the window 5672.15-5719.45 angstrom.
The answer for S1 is 5.27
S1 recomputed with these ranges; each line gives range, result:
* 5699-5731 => 5.3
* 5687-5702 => 5.29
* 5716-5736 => 5.51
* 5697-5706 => 5.31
